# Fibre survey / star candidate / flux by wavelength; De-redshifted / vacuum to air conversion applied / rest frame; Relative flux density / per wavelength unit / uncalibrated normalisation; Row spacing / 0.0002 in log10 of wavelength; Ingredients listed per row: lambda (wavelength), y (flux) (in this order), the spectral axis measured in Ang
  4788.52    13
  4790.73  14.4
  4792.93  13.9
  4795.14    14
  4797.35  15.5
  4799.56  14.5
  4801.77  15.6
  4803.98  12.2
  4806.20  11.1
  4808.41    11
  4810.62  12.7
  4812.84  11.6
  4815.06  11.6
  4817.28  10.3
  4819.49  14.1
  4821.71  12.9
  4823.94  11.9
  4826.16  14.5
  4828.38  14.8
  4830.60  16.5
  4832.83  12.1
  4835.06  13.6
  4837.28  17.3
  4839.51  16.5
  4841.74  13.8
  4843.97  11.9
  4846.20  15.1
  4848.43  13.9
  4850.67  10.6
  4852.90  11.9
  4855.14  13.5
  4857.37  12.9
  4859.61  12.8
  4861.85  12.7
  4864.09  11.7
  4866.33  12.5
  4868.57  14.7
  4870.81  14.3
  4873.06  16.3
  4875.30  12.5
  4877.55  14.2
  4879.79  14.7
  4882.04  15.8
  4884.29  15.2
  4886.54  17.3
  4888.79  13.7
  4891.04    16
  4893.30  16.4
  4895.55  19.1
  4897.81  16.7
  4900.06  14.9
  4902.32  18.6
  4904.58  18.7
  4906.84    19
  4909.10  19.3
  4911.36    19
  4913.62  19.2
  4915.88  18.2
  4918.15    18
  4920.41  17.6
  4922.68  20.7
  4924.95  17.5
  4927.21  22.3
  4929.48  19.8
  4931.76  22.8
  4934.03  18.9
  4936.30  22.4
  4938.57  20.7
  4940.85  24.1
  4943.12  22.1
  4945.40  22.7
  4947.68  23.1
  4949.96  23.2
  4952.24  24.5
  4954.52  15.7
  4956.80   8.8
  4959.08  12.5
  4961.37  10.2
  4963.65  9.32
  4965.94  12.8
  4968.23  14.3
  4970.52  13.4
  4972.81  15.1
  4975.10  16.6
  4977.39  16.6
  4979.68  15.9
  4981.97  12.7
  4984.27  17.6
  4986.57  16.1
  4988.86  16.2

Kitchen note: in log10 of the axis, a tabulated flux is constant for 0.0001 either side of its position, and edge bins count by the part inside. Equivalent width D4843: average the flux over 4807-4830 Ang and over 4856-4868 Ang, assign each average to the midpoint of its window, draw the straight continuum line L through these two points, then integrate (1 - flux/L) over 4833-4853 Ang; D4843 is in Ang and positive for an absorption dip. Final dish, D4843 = -1.9 Ang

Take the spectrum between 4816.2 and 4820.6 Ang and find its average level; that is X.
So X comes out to 12.2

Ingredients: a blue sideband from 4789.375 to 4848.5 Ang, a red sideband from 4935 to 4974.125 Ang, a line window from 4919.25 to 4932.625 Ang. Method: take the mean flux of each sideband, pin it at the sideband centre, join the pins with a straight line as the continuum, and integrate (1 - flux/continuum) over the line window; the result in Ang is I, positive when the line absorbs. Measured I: -2.8 Ang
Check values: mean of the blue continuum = 13.6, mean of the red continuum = 17.3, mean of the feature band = 20.1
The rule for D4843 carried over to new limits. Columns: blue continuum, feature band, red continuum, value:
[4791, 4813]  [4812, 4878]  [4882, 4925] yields 7.29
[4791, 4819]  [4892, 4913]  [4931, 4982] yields -2.91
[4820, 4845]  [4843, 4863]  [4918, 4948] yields 3.50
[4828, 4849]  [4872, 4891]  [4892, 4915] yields 2.11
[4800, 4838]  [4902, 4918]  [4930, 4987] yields -2.98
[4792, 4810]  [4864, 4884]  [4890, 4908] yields 2.65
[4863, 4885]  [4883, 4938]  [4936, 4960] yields -4.36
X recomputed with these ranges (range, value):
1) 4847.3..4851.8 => 12.3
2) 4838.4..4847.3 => 14.3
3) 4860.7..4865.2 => 12.2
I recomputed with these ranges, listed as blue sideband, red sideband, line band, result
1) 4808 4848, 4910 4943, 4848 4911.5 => 7.4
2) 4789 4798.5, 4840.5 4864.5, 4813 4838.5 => 0.0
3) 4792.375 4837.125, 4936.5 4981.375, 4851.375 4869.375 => 2.1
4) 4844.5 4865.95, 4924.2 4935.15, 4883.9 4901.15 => 0.4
